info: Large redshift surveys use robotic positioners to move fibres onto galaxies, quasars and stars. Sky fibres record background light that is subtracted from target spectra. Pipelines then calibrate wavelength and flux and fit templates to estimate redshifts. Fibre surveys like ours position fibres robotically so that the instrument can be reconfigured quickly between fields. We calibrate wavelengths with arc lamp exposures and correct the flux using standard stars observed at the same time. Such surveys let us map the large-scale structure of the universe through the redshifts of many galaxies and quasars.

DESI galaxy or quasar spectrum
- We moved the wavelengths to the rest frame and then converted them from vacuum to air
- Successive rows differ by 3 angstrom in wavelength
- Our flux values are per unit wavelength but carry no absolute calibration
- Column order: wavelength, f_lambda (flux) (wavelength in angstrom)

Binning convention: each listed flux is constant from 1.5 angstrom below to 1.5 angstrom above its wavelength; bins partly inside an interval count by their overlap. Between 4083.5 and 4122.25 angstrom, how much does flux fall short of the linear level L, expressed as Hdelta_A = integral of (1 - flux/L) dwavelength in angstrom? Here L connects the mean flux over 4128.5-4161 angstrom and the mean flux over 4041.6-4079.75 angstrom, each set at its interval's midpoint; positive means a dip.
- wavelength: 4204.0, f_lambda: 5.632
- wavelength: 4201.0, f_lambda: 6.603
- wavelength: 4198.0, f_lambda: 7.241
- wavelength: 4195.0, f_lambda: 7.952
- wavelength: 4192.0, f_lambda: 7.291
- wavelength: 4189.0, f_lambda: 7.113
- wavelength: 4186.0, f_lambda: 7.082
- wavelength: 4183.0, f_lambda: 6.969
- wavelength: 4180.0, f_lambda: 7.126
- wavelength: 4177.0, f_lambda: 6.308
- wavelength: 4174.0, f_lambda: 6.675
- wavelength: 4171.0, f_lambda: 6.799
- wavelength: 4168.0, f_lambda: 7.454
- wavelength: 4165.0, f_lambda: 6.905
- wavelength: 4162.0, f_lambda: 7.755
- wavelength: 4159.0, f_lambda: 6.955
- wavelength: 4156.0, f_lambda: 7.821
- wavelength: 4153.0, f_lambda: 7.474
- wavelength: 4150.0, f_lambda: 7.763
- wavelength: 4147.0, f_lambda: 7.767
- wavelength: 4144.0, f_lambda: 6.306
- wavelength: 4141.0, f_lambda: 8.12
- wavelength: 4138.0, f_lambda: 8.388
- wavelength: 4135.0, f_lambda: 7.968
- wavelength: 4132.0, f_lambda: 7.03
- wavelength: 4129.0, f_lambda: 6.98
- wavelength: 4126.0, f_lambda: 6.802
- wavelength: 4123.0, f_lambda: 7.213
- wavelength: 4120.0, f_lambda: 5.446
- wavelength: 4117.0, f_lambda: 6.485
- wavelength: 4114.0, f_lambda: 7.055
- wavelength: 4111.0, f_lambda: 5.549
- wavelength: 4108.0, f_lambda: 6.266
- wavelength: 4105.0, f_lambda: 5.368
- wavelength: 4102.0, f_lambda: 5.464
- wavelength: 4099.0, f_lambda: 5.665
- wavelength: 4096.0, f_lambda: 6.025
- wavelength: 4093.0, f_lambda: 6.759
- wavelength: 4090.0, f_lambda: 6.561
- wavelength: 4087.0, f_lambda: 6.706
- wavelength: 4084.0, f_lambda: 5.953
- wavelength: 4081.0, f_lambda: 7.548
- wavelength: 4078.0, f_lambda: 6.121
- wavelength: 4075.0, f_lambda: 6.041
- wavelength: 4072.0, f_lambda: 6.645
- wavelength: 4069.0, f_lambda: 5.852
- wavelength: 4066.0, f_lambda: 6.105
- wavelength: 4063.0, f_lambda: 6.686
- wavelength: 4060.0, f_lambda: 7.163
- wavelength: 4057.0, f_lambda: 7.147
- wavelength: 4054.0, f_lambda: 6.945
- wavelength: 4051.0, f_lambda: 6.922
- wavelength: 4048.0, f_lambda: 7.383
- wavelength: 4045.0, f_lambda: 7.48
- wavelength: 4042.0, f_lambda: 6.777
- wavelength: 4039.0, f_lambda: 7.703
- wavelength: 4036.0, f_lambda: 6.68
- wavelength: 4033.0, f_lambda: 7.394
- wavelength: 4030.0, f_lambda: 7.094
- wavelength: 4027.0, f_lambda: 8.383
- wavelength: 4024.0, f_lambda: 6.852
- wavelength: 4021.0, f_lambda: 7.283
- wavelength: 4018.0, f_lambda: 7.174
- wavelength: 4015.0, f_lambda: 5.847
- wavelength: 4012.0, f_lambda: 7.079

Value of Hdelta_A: 5.41 angstrom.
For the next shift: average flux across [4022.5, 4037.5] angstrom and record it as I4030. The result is 7.28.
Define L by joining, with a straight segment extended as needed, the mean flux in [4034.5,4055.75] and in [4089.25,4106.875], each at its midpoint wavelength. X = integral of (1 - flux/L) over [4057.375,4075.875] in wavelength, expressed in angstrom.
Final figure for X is 0.51 angstrom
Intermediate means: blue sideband 7.13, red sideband 5.95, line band 6.47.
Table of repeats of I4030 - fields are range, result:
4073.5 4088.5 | 6.47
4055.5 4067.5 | 6.78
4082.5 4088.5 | 6.33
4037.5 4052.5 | 7.25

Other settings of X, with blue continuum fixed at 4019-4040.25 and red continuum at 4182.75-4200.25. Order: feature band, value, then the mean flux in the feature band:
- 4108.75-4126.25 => 2.2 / 6.39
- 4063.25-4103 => 5.6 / 6.29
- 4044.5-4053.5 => 0.2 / 7.2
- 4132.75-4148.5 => -0.8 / 7.68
